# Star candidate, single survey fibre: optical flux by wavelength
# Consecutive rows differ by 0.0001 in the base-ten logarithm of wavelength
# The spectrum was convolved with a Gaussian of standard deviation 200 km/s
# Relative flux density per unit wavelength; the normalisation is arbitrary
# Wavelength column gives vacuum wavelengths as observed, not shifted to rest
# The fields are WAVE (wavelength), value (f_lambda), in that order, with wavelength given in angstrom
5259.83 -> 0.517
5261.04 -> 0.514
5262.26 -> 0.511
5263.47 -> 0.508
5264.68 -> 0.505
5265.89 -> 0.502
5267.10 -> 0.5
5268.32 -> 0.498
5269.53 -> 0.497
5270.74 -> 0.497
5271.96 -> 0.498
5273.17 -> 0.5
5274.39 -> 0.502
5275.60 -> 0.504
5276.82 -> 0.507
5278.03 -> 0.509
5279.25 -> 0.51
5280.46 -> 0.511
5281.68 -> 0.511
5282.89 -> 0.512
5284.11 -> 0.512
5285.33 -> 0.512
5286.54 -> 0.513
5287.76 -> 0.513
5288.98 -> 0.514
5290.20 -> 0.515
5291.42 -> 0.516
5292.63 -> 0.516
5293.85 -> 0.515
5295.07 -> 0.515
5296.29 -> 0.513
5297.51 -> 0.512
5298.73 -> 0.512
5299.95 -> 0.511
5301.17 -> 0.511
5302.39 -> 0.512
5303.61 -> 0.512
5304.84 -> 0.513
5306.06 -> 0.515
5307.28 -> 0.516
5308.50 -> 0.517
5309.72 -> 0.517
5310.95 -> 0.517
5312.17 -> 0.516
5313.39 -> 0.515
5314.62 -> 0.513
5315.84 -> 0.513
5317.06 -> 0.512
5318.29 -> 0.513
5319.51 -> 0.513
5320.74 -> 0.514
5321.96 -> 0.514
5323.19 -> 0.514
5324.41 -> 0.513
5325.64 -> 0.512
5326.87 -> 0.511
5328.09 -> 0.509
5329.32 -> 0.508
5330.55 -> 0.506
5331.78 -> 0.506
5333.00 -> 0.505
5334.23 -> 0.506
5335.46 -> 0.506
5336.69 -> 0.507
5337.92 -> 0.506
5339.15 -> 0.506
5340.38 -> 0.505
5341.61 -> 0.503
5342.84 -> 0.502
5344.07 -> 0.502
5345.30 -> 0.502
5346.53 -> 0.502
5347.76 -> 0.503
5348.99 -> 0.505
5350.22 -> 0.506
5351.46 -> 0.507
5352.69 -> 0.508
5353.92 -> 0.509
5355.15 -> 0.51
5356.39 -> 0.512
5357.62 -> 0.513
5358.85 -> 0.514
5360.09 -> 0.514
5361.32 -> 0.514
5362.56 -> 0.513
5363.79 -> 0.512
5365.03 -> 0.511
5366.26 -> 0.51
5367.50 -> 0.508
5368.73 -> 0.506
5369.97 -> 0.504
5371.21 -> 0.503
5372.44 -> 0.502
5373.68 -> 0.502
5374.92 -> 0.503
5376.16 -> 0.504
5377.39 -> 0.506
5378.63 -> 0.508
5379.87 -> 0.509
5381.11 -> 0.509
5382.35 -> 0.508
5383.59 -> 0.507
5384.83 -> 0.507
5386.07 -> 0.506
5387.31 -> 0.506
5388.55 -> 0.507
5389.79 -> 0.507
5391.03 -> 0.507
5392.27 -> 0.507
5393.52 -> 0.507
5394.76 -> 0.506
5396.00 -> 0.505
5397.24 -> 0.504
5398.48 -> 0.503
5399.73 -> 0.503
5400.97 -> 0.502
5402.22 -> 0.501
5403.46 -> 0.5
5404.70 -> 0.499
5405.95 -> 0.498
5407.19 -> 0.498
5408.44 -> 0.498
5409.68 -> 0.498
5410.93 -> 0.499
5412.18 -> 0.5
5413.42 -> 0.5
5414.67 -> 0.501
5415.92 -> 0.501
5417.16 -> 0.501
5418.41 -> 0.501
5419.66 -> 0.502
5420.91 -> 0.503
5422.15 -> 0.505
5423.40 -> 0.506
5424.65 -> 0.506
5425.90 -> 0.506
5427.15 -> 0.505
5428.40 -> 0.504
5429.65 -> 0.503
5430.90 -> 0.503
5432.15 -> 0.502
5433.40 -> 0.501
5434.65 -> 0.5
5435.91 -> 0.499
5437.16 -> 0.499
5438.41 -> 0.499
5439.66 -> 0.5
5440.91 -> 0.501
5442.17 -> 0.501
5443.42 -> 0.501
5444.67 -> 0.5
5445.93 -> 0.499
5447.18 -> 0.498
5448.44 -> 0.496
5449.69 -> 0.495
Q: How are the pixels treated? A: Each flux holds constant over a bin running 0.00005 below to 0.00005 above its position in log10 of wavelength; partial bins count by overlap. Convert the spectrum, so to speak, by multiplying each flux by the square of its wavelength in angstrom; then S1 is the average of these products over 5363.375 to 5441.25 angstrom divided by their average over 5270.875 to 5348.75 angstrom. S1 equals 1.0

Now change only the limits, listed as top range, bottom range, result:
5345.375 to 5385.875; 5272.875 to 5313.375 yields 1.02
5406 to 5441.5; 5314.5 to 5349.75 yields 1.02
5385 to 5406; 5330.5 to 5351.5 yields 1.02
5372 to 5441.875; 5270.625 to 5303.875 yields 1.03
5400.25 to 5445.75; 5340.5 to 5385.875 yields 1.01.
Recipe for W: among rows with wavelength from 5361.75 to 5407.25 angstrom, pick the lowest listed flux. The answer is 0.498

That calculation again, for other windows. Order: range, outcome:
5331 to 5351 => 0.502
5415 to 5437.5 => 0.499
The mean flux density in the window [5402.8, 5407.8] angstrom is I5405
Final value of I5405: 0.5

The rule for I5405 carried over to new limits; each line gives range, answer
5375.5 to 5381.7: 0.507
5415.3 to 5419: 0.502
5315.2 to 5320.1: 0.514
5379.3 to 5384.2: 0.508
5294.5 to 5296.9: 0.514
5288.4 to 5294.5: 0.515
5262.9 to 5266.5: 0.506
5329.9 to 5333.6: 0.506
